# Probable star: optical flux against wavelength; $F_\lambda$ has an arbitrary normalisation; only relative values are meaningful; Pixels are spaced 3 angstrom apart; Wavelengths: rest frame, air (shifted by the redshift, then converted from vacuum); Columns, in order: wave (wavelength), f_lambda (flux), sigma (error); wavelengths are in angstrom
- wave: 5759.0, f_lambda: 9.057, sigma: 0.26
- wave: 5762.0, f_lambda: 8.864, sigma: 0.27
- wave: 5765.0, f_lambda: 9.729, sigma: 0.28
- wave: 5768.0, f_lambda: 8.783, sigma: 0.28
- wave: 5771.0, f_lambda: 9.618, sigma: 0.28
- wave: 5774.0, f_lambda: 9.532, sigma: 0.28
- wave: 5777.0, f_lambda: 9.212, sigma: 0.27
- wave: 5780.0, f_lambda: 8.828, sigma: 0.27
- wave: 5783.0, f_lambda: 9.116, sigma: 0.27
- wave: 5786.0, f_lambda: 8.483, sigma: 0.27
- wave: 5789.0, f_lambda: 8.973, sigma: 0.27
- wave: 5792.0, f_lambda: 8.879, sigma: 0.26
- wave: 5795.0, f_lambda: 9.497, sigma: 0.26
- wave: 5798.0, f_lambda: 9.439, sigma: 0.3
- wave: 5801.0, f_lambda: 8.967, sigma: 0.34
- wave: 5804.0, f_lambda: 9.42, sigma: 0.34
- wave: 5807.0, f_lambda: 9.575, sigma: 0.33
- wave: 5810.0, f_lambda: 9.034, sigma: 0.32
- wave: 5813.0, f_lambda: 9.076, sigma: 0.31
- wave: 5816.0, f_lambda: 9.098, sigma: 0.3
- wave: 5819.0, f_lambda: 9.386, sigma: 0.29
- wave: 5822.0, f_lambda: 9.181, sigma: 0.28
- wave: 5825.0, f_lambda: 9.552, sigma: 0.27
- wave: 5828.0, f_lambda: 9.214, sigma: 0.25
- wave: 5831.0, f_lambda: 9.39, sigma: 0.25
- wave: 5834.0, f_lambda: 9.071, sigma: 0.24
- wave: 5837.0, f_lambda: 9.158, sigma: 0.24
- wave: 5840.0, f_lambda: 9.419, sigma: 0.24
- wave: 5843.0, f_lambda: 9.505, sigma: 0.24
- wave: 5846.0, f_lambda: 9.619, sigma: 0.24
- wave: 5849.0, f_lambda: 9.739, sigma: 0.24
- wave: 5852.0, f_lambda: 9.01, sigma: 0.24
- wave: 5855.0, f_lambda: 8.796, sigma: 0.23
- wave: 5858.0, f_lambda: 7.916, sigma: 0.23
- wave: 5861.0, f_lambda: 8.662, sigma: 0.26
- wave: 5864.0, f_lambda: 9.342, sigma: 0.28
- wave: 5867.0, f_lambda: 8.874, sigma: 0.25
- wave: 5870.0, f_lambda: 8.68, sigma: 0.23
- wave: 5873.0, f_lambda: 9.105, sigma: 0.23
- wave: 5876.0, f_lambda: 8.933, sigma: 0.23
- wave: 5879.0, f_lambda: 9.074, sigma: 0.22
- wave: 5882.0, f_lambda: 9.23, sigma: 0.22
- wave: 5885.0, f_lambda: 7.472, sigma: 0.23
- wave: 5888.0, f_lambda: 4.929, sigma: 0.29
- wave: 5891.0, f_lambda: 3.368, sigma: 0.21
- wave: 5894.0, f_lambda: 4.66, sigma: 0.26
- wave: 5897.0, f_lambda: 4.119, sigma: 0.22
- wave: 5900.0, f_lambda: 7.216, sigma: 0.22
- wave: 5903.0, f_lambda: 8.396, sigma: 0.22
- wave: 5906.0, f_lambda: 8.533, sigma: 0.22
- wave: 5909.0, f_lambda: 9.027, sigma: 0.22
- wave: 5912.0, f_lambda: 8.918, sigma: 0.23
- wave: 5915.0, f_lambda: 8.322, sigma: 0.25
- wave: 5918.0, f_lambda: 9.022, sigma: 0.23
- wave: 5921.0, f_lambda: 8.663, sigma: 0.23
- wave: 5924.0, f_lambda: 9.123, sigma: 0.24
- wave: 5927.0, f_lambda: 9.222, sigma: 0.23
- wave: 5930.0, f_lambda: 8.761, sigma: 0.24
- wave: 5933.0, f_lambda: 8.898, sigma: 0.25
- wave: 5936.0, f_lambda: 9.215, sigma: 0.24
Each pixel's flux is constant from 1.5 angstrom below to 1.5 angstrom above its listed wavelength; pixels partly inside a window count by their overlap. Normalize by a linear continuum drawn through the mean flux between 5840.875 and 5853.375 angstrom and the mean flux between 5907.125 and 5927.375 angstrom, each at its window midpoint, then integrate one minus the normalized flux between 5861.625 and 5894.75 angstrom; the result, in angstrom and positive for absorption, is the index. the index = 5.47 angstrom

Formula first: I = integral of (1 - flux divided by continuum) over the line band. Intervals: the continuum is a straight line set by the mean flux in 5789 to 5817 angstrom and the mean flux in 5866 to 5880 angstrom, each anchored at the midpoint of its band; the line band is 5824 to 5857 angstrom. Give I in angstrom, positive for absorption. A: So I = -0.8 angstrom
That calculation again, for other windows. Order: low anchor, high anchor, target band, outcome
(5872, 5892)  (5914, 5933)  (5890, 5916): 4.0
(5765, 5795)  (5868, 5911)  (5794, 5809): -1.0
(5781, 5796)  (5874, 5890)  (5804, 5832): -2.2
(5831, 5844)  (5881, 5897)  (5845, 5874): -4.7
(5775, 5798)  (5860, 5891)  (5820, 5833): -1.0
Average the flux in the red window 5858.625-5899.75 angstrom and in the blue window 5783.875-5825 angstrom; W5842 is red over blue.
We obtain 0.81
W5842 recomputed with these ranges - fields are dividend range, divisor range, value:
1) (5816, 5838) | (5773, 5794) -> 1.03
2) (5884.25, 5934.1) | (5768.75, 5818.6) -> 0.82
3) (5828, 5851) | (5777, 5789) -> 1.06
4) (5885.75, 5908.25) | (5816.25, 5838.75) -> 0.65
